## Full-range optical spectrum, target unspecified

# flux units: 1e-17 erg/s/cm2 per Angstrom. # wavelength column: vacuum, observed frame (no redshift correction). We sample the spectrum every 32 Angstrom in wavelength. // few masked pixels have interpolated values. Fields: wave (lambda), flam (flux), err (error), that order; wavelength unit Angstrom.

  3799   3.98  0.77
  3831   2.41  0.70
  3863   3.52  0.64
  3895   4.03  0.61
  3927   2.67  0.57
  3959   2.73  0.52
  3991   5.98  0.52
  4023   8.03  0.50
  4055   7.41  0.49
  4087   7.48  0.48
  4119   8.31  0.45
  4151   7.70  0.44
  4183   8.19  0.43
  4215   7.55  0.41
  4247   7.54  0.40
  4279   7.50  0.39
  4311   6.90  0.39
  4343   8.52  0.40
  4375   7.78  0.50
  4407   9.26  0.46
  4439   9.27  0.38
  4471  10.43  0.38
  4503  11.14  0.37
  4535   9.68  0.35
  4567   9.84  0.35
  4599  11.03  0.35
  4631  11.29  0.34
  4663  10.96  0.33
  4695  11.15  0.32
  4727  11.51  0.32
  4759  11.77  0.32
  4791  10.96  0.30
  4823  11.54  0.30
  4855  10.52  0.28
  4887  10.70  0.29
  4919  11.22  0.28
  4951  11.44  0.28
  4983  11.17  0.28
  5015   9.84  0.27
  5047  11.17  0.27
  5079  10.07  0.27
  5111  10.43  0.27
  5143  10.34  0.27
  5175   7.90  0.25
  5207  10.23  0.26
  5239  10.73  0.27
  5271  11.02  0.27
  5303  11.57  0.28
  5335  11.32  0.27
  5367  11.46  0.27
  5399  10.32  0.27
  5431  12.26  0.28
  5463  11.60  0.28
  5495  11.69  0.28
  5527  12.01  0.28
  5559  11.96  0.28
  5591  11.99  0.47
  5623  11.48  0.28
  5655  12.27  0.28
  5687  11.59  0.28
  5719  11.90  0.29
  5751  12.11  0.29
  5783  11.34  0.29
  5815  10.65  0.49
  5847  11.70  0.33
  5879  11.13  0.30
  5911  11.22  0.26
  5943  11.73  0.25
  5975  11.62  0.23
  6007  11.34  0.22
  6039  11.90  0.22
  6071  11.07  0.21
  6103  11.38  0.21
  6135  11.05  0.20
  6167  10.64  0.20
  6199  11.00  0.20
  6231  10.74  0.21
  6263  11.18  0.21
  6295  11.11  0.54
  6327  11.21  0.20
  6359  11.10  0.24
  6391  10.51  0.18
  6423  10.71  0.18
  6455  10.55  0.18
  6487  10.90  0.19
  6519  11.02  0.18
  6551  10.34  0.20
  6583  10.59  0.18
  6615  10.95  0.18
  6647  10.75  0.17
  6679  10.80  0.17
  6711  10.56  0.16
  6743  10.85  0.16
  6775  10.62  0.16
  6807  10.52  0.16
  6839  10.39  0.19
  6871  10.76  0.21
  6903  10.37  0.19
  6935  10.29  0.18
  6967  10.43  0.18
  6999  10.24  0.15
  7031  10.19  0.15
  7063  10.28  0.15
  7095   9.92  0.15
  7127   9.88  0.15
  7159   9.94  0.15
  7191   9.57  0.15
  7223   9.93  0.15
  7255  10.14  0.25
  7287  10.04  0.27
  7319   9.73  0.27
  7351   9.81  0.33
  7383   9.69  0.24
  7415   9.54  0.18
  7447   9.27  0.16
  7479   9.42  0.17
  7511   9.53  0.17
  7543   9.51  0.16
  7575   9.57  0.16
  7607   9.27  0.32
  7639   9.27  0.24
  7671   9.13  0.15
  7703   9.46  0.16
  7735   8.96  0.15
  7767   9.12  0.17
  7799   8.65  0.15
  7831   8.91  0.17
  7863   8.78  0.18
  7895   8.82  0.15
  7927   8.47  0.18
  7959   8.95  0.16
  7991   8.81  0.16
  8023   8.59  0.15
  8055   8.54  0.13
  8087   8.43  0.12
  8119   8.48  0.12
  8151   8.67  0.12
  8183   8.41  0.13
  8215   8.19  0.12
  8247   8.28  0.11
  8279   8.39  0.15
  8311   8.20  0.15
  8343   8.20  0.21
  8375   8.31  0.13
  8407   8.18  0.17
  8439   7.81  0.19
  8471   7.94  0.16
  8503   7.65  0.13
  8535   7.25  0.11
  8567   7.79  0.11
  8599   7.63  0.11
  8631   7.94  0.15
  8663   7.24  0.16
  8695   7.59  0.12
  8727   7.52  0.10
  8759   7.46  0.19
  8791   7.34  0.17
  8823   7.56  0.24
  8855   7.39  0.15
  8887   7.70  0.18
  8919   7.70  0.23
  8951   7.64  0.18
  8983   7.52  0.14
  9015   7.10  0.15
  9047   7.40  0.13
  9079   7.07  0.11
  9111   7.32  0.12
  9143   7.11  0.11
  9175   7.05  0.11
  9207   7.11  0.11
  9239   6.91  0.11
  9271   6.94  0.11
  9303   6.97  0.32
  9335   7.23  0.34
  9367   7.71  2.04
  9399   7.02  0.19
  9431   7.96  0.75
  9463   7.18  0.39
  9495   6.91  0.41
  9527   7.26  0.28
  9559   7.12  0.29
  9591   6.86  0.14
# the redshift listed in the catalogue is 0.00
